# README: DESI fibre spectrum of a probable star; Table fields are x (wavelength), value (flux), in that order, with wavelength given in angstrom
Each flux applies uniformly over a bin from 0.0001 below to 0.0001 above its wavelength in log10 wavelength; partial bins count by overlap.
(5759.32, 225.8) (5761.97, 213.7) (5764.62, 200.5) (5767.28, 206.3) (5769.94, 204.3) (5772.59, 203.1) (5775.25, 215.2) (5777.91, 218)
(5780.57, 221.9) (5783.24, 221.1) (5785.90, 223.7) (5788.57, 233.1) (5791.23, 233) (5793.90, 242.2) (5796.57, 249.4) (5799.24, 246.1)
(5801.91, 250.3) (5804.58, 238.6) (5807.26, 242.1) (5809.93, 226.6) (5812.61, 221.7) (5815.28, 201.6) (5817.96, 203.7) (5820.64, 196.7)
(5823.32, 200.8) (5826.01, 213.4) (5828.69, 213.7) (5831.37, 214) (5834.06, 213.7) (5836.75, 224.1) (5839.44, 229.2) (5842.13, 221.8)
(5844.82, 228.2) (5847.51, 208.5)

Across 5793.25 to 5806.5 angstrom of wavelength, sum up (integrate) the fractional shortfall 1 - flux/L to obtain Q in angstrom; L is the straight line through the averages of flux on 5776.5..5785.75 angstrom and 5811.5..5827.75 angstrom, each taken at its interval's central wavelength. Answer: -2.0 angstrom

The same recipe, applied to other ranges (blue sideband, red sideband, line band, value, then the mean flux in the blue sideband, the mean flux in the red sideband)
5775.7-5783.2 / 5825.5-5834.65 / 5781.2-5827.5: -2.0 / 219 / 214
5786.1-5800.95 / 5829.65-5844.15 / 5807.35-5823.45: 1.3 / 240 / 221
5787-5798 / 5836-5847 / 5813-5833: 2.0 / 239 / 225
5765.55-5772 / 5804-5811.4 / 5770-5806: -1.6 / 205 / 235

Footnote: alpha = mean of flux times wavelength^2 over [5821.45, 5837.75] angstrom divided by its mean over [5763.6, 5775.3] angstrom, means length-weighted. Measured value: 1.06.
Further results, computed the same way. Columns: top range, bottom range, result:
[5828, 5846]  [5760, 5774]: 1.09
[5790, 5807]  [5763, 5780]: 1.18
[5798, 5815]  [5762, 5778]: 1.15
